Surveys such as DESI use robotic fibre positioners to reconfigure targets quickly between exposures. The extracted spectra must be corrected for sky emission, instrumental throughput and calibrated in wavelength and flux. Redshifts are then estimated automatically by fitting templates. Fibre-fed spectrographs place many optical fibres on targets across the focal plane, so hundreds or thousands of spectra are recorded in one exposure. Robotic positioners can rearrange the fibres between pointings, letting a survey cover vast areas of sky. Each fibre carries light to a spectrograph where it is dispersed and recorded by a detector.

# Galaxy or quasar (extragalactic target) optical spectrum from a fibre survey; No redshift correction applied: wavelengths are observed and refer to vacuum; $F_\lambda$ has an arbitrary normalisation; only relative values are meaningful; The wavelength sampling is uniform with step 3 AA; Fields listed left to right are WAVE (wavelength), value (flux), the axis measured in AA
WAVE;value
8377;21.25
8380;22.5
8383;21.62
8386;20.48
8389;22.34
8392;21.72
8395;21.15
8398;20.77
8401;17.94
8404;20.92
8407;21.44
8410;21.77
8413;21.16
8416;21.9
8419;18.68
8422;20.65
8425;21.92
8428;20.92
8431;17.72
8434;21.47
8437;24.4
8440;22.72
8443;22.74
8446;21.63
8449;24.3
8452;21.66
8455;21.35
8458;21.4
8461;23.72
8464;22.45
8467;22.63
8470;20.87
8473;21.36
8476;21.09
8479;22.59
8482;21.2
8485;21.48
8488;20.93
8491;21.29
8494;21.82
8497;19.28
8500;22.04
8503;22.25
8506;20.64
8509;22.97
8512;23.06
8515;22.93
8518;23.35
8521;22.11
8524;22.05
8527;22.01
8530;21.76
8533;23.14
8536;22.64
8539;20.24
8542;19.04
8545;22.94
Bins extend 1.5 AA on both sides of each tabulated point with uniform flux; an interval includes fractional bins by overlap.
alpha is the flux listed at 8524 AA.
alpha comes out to 22.05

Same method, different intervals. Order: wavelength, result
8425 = 21.92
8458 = 21.4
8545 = 22.94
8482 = 21.2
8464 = 22.45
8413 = 21.16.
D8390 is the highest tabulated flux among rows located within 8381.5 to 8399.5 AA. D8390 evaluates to 22.34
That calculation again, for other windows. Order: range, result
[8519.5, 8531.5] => 22.11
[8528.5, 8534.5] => 23.14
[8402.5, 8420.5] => 21.9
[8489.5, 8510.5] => 22.97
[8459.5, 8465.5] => 23.72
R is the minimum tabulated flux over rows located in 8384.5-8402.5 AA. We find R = 17.94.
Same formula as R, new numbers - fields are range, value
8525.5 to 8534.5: 21.76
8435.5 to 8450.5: 21.63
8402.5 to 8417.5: 20.92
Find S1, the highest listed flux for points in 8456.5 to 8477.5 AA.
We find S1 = 23.72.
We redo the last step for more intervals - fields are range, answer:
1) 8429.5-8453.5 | 24.4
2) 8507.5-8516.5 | 23.06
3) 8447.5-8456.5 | 24.3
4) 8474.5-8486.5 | 22.59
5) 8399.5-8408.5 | 21.44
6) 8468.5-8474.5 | 21.36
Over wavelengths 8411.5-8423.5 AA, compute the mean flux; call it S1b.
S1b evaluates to 20.6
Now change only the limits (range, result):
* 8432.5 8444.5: 22.8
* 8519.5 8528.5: 22.1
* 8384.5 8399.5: 21.3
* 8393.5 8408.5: 20.4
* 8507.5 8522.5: 22.9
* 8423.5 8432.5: 20.2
